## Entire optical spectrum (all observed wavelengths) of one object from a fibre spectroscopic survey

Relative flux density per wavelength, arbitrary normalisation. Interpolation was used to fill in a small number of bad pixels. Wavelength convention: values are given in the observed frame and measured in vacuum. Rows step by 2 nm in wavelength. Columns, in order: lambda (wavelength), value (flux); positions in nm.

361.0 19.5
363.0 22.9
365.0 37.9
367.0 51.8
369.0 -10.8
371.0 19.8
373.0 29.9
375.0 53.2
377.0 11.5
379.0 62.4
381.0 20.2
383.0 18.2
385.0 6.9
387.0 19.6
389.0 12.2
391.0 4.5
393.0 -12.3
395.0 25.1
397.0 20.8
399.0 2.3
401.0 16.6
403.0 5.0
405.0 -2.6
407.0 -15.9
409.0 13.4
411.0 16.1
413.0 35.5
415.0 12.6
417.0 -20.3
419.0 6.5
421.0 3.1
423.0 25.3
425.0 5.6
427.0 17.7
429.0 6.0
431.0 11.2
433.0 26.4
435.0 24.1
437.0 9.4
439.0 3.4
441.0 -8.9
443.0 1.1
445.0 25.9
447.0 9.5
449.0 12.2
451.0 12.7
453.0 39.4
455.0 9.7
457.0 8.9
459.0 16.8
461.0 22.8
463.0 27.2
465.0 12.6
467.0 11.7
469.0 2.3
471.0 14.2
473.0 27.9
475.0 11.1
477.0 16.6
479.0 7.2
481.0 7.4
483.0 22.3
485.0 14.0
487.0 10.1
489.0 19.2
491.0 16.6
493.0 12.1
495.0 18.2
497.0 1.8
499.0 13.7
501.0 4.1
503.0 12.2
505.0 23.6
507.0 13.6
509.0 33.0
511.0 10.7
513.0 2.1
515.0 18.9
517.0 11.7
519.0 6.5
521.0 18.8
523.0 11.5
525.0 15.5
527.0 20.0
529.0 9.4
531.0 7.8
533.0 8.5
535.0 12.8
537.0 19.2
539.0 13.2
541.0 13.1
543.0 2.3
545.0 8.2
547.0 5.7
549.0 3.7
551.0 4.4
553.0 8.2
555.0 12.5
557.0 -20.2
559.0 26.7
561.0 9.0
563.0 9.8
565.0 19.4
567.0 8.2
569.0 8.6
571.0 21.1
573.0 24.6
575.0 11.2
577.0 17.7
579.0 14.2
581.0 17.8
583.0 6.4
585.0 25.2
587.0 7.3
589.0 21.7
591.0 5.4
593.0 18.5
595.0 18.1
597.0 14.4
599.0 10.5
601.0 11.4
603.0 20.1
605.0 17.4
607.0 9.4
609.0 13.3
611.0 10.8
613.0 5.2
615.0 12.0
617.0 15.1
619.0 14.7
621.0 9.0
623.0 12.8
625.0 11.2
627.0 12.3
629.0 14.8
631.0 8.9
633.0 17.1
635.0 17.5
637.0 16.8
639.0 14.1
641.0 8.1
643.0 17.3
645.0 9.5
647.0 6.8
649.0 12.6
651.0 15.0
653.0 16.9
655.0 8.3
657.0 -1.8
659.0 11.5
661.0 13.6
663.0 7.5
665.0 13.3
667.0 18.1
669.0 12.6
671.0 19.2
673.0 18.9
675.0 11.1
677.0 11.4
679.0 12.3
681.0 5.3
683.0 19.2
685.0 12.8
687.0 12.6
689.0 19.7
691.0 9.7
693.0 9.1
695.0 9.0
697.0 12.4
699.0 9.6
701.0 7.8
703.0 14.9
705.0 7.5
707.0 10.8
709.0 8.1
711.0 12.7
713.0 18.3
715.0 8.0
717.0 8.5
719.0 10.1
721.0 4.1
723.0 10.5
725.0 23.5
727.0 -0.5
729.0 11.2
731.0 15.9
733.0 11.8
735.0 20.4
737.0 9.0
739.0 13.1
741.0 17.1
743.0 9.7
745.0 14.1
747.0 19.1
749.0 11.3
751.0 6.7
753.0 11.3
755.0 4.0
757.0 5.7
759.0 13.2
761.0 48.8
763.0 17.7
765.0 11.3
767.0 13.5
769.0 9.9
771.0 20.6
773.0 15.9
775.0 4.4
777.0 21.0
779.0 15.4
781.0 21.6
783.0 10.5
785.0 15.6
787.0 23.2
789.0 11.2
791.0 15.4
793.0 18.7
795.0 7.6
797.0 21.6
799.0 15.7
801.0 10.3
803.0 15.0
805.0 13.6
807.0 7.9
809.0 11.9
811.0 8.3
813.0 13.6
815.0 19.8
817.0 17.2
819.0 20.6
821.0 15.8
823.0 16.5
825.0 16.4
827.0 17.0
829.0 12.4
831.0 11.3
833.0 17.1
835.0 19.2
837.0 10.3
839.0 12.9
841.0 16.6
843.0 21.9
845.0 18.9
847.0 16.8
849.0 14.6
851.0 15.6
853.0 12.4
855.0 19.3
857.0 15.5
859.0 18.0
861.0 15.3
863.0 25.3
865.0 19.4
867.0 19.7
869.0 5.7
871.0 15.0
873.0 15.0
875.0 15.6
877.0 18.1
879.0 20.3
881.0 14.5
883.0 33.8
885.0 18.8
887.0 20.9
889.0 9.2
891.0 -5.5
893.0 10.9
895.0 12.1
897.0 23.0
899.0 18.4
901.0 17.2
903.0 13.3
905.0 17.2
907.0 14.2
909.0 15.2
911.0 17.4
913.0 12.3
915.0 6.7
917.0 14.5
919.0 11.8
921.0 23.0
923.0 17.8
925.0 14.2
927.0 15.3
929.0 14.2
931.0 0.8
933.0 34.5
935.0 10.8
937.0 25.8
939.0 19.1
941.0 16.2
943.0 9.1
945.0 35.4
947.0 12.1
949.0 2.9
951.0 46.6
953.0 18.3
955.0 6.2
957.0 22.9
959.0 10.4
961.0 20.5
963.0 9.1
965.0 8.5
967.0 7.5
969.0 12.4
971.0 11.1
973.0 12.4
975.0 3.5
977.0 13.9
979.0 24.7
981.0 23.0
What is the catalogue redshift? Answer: 1.04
